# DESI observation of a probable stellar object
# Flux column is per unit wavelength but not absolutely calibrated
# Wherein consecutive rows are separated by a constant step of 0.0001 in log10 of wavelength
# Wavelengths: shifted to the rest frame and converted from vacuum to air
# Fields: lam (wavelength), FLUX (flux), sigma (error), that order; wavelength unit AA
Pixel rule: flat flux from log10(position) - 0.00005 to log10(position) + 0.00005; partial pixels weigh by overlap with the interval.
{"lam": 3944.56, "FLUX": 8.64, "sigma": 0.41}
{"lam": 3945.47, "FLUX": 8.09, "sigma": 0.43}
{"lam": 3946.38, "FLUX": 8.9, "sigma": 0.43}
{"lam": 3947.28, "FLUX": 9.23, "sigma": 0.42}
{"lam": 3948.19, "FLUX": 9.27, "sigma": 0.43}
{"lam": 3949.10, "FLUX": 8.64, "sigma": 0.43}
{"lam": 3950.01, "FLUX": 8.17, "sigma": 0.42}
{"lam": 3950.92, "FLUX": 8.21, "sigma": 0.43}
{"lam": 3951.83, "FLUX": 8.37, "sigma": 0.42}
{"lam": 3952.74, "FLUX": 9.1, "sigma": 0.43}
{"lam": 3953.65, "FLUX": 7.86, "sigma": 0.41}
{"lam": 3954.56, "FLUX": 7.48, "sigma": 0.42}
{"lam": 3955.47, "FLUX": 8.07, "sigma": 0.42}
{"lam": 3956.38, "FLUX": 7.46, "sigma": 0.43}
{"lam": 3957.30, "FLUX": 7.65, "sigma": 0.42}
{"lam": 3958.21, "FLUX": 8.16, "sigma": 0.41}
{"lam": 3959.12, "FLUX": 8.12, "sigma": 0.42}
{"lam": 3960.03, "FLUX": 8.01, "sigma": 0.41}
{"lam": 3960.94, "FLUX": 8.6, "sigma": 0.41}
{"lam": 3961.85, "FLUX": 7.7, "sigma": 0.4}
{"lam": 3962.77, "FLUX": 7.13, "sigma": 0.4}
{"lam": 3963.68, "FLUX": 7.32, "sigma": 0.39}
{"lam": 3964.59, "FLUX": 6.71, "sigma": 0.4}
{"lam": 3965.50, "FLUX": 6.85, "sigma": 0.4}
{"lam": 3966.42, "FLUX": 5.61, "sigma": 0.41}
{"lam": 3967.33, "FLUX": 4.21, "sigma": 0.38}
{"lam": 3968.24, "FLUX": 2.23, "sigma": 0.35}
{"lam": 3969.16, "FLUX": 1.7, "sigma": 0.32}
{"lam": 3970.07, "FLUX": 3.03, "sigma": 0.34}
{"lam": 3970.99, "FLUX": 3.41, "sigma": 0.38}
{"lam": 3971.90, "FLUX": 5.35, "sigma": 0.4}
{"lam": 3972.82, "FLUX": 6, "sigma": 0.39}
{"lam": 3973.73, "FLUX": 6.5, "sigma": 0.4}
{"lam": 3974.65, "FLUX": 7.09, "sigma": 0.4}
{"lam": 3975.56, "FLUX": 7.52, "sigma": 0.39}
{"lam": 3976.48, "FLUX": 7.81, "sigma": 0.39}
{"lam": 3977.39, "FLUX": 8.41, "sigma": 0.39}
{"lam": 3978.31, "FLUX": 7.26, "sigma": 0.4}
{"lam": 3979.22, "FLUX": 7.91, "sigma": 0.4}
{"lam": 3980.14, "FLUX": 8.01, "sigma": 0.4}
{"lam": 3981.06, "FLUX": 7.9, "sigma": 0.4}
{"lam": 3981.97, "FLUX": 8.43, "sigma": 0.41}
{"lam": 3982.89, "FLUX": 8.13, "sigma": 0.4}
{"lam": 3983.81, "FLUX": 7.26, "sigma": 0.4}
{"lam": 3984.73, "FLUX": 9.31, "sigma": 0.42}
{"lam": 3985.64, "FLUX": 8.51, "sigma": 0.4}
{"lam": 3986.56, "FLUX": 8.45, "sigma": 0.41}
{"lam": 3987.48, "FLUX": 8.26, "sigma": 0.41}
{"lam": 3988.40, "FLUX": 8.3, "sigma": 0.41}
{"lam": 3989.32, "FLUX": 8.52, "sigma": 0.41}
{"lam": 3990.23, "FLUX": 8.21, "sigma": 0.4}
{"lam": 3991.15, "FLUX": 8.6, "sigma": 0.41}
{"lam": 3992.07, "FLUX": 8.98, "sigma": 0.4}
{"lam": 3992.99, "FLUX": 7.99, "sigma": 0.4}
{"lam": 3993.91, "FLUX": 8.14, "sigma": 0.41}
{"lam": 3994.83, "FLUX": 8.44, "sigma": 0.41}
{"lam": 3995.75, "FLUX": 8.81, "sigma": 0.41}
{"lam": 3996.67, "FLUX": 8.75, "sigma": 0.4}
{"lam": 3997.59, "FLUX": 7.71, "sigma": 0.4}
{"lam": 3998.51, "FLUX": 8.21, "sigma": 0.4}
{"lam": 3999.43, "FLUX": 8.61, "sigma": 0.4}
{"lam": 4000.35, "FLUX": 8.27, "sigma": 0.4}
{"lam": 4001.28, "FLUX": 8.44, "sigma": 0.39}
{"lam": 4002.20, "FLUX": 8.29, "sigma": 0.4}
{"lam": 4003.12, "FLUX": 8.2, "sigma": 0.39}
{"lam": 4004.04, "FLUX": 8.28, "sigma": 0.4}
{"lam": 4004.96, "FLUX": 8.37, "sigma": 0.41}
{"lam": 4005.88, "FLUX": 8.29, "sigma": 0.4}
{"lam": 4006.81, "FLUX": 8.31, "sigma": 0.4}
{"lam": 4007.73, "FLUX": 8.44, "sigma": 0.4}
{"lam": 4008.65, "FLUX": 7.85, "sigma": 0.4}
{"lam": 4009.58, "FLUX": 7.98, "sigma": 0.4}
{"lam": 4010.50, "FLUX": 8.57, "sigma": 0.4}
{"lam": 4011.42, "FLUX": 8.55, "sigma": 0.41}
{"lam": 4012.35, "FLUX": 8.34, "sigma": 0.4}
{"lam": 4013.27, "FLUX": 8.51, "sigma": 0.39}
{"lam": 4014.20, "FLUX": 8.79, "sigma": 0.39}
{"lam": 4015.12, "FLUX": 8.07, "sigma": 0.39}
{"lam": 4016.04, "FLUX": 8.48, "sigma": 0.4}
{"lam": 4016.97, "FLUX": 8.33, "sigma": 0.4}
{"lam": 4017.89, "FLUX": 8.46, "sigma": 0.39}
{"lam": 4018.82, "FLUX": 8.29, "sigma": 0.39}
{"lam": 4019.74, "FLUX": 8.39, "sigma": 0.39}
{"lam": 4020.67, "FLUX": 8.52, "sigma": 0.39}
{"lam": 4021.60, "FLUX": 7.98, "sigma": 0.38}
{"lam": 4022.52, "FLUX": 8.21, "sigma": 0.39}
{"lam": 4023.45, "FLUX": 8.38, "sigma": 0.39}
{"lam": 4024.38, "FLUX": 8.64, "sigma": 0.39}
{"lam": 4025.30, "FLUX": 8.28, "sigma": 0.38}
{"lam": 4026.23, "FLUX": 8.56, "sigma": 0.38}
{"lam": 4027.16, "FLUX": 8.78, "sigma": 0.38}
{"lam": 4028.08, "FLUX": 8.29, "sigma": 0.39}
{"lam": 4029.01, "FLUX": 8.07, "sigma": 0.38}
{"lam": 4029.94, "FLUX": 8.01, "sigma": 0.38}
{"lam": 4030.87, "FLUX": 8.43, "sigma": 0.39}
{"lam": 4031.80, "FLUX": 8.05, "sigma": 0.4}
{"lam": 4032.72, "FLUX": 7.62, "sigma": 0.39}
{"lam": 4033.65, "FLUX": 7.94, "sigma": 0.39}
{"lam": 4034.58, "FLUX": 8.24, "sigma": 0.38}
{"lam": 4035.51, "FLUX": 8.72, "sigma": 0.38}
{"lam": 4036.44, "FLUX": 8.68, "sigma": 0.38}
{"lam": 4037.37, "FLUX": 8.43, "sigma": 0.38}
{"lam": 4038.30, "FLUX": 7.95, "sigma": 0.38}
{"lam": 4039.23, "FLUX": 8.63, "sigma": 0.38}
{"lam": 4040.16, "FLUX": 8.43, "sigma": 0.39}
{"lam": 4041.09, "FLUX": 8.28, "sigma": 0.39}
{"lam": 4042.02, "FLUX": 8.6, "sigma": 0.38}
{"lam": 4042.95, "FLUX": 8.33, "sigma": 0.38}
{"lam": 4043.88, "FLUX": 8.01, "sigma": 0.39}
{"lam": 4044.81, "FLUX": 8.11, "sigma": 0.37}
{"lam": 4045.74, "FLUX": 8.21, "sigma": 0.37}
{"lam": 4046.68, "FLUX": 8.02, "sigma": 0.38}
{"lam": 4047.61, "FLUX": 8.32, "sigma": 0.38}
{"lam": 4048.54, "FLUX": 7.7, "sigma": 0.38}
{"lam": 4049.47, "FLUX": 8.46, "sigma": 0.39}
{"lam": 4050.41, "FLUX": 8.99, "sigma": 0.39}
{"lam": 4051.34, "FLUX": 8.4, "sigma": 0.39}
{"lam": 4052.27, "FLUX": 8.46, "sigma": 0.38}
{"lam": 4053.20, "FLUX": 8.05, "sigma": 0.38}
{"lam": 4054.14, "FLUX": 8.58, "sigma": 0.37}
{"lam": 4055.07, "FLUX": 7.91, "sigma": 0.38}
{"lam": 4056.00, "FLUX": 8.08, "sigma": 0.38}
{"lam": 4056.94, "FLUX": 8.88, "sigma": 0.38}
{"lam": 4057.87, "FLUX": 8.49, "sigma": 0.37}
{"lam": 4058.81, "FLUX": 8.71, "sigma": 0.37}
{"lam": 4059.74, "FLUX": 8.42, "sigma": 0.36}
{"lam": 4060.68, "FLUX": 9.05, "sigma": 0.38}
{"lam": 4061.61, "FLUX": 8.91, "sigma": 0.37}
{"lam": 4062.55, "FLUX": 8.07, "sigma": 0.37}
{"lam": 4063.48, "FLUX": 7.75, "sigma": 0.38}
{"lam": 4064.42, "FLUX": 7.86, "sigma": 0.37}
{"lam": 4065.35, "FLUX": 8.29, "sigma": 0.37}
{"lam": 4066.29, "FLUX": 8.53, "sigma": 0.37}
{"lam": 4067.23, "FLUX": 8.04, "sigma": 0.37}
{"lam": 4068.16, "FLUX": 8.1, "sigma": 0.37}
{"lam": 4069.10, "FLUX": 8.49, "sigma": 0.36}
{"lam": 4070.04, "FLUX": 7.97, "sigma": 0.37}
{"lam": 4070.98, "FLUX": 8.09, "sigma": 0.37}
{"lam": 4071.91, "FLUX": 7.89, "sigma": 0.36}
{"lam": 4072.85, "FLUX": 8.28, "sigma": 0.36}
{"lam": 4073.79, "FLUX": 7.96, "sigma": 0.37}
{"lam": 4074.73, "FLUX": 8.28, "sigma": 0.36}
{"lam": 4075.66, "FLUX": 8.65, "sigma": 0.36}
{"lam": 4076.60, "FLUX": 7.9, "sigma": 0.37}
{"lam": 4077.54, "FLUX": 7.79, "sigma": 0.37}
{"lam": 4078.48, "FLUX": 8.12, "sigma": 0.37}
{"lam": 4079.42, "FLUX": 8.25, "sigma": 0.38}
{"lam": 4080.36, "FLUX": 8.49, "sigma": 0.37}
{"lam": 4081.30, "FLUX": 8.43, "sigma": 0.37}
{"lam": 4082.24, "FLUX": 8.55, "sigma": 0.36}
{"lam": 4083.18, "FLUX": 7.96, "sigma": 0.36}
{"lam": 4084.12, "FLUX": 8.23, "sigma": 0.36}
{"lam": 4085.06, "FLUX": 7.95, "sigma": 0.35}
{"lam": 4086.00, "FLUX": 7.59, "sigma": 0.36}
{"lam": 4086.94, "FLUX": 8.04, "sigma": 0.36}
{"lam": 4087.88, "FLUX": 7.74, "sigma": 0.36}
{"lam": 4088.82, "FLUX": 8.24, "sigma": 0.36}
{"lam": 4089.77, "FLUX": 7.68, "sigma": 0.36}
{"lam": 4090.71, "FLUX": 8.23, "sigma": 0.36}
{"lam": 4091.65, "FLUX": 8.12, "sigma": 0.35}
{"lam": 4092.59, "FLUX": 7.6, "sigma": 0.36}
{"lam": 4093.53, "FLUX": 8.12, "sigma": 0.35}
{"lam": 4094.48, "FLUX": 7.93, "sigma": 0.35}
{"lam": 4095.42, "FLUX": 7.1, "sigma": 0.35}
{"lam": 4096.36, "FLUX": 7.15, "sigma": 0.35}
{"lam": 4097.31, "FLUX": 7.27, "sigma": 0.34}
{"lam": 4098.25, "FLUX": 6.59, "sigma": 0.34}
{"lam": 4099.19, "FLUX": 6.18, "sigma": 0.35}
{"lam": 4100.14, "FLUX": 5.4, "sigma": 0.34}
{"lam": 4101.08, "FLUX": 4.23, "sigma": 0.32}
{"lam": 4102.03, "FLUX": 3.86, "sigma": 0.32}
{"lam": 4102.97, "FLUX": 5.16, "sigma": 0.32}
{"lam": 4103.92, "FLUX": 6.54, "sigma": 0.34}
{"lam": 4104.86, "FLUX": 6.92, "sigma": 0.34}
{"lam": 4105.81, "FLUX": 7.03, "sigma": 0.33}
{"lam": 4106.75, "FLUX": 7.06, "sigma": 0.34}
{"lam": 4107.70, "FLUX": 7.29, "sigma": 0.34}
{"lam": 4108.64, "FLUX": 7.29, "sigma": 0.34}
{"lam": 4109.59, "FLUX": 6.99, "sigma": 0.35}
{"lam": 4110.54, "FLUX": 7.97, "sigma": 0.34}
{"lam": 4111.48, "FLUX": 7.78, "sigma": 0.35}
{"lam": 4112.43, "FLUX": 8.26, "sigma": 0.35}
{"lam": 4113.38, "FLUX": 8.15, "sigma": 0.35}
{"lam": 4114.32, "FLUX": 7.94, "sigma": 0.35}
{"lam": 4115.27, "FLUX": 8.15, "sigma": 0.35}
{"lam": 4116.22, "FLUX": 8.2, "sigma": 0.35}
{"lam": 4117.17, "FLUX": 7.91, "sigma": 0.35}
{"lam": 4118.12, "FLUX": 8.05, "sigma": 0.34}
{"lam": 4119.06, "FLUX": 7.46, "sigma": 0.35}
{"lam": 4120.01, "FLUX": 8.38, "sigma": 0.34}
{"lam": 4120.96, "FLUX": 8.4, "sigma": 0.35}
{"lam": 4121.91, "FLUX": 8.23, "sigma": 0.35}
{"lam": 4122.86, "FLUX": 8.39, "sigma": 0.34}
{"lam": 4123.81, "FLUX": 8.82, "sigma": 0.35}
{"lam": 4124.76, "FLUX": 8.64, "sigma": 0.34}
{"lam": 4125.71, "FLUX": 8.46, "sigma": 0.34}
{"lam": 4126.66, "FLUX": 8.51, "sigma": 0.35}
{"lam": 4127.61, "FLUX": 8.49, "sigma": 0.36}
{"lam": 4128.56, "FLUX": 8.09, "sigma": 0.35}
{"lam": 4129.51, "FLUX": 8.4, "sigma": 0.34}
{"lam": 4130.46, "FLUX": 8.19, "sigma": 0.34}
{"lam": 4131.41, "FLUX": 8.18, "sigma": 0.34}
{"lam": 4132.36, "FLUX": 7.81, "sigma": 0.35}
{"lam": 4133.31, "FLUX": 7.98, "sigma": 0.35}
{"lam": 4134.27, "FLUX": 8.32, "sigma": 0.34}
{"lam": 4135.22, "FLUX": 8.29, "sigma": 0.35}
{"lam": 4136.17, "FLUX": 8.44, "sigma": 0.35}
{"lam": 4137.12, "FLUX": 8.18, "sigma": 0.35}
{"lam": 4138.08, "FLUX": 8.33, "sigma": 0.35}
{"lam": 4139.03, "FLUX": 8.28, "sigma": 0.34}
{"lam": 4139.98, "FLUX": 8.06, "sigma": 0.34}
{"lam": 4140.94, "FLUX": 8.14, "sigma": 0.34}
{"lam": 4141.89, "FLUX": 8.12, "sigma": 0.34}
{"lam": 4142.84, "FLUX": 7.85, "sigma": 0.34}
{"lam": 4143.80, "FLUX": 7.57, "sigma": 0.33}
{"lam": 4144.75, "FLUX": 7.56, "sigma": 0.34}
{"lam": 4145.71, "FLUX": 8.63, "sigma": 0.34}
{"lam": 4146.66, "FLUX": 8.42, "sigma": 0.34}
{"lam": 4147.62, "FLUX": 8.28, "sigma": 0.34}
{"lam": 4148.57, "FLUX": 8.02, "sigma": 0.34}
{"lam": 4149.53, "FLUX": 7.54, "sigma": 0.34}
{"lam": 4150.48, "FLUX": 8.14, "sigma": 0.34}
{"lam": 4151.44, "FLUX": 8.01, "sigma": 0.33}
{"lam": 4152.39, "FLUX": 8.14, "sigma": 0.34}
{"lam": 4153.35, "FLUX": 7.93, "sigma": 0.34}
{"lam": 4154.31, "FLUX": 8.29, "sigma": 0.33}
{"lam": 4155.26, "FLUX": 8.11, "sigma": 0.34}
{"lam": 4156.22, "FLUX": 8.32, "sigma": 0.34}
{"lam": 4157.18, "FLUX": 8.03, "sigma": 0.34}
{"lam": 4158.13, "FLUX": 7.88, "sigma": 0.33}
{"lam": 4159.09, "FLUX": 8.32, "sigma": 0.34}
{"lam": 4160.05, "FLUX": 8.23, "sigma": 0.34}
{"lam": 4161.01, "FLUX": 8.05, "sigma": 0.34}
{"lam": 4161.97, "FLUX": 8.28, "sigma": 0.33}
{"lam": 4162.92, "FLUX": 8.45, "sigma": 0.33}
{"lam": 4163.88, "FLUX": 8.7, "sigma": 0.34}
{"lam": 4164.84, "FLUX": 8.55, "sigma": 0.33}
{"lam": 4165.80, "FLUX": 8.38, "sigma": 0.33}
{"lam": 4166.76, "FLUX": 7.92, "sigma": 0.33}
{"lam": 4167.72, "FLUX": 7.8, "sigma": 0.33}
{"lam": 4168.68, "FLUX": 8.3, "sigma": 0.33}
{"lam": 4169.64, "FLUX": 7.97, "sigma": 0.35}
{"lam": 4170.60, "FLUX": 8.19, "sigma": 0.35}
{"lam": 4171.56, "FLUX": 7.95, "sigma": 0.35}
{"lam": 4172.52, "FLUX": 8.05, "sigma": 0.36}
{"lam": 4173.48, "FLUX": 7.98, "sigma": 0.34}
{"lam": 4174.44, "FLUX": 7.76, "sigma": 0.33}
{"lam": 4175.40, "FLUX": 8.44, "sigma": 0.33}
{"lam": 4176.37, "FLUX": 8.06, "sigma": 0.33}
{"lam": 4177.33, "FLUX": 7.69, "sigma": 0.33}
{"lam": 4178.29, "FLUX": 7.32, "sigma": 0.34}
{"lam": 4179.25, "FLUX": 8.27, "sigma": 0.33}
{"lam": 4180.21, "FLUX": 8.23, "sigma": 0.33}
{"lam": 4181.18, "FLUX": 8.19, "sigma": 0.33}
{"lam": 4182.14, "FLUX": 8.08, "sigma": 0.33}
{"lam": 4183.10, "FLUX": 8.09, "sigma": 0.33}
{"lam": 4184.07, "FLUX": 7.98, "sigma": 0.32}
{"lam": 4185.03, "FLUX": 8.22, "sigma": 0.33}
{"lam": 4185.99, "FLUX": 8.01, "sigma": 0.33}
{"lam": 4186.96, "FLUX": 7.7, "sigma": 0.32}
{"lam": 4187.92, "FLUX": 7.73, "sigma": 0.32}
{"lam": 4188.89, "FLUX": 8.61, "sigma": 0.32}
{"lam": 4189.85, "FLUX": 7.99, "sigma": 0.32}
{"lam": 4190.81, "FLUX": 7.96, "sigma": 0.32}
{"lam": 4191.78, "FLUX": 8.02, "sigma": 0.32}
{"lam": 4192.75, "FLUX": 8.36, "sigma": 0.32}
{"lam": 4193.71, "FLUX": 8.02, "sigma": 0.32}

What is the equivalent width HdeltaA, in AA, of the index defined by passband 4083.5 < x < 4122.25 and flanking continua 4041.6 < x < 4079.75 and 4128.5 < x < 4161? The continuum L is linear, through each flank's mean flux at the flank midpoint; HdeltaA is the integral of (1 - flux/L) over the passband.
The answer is 3.9 AA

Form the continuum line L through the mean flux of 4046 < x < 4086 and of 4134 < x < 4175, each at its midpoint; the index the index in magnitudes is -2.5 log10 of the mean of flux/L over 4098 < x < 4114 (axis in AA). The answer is 0.23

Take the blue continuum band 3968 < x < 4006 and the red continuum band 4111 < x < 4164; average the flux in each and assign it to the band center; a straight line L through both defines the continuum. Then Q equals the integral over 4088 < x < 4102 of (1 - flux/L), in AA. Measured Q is 1.7 AA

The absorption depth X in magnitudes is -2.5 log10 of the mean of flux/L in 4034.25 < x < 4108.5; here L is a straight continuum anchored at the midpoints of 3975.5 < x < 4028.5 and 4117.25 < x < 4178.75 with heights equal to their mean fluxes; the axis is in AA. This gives 0.05 mag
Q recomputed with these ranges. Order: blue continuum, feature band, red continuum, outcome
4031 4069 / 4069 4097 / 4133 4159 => 0.8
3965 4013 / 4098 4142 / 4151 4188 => 1.6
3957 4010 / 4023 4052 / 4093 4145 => -2.9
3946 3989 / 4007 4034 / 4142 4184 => -2.8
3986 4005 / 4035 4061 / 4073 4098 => -0.8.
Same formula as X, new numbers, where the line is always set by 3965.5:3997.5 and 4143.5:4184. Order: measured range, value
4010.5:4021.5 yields -0.15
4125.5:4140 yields -0.04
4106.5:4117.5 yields 0.01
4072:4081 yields -0.07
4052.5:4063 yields -0.12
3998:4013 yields -0.14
